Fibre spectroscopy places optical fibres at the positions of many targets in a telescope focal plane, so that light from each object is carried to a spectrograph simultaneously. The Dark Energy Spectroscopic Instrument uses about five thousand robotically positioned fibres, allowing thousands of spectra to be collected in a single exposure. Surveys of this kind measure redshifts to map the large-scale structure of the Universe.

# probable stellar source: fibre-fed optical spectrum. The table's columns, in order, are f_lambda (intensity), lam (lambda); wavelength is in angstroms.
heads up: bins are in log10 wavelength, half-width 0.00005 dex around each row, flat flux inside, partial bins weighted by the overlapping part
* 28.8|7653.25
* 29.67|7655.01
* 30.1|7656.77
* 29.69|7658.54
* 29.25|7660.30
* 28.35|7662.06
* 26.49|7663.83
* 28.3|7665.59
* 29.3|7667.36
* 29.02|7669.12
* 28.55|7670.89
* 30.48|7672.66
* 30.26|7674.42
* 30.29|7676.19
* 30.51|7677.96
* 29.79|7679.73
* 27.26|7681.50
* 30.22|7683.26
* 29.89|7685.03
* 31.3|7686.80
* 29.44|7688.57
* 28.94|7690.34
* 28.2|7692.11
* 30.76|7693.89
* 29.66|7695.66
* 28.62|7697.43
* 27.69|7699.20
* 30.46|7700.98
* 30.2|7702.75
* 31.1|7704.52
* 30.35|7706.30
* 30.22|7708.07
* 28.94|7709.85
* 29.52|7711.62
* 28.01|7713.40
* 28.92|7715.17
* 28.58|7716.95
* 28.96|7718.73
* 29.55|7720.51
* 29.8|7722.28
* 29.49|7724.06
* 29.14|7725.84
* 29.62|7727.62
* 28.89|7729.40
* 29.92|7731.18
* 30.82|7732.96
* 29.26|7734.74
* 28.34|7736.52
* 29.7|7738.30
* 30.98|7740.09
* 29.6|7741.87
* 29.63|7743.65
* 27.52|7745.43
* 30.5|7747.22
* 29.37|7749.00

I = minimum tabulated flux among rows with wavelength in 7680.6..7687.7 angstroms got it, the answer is 27.26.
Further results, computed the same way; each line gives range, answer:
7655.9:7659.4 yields 29.69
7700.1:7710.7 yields 28.94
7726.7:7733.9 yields 28.89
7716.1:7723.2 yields 28.58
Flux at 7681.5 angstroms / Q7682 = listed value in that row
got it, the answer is 27.26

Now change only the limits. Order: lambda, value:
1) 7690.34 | 28.94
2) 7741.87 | 29.6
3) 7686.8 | 31.3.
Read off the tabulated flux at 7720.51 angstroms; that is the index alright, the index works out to 29.55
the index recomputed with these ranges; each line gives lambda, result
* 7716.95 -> 28.58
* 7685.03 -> 29.89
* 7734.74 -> 29.26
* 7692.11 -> 28.2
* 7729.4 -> 28.89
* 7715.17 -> 28.92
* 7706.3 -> 30.35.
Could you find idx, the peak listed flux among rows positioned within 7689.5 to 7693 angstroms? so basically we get 28.94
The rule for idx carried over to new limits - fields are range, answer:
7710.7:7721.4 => 29.55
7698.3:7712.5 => 31.1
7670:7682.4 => 30.51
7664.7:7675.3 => 30.48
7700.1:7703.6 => 30.46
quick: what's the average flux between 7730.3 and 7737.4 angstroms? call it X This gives 29.6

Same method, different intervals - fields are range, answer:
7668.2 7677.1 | 29.7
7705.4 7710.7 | 29.8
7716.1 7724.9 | 29.3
